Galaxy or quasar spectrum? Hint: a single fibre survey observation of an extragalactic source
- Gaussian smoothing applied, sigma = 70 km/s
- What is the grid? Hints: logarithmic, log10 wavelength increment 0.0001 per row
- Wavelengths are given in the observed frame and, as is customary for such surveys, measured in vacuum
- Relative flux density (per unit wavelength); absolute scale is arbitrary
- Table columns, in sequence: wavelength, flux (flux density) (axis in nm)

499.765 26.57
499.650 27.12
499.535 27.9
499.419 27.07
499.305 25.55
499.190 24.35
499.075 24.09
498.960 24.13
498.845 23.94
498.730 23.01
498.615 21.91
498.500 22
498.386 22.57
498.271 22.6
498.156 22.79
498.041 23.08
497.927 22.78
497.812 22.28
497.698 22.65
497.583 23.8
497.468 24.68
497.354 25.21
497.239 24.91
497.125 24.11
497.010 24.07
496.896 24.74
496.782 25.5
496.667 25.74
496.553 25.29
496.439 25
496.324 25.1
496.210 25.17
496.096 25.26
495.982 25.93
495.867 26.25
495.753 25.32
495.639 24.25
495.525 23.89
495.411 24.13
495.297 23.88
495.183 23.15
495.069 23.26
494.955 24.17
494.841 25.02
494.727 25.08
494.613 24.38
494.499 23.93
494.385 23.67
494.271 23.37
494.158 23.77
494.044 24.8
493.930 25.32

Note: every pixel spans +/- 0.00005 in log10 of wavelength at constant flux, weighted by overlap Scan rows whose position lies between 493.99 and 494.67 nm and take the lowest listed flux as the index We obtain 23.37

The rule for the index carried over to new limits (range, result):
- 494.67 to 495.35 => 23.15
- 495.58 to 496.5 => 24.25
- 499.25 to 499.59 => 25.55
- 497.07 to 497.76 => 22.65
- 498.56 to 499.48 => 21.91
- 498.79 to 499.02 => 23.94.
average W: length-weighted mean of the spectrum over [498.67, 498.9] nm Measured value 23.4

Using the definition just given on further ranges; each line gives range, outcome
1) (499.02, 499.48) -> 25.3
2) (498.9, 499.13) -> 24.1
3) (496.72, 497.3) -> 24.7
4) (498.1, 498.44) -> 22.6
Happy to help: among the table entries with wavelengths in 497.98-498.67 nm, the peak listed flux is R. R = 23.08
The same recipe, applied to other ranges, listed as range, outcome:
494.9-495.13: 24.17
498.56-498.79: 23.01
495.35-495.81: 25.32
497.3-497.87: 25.21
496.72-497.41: 25.5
